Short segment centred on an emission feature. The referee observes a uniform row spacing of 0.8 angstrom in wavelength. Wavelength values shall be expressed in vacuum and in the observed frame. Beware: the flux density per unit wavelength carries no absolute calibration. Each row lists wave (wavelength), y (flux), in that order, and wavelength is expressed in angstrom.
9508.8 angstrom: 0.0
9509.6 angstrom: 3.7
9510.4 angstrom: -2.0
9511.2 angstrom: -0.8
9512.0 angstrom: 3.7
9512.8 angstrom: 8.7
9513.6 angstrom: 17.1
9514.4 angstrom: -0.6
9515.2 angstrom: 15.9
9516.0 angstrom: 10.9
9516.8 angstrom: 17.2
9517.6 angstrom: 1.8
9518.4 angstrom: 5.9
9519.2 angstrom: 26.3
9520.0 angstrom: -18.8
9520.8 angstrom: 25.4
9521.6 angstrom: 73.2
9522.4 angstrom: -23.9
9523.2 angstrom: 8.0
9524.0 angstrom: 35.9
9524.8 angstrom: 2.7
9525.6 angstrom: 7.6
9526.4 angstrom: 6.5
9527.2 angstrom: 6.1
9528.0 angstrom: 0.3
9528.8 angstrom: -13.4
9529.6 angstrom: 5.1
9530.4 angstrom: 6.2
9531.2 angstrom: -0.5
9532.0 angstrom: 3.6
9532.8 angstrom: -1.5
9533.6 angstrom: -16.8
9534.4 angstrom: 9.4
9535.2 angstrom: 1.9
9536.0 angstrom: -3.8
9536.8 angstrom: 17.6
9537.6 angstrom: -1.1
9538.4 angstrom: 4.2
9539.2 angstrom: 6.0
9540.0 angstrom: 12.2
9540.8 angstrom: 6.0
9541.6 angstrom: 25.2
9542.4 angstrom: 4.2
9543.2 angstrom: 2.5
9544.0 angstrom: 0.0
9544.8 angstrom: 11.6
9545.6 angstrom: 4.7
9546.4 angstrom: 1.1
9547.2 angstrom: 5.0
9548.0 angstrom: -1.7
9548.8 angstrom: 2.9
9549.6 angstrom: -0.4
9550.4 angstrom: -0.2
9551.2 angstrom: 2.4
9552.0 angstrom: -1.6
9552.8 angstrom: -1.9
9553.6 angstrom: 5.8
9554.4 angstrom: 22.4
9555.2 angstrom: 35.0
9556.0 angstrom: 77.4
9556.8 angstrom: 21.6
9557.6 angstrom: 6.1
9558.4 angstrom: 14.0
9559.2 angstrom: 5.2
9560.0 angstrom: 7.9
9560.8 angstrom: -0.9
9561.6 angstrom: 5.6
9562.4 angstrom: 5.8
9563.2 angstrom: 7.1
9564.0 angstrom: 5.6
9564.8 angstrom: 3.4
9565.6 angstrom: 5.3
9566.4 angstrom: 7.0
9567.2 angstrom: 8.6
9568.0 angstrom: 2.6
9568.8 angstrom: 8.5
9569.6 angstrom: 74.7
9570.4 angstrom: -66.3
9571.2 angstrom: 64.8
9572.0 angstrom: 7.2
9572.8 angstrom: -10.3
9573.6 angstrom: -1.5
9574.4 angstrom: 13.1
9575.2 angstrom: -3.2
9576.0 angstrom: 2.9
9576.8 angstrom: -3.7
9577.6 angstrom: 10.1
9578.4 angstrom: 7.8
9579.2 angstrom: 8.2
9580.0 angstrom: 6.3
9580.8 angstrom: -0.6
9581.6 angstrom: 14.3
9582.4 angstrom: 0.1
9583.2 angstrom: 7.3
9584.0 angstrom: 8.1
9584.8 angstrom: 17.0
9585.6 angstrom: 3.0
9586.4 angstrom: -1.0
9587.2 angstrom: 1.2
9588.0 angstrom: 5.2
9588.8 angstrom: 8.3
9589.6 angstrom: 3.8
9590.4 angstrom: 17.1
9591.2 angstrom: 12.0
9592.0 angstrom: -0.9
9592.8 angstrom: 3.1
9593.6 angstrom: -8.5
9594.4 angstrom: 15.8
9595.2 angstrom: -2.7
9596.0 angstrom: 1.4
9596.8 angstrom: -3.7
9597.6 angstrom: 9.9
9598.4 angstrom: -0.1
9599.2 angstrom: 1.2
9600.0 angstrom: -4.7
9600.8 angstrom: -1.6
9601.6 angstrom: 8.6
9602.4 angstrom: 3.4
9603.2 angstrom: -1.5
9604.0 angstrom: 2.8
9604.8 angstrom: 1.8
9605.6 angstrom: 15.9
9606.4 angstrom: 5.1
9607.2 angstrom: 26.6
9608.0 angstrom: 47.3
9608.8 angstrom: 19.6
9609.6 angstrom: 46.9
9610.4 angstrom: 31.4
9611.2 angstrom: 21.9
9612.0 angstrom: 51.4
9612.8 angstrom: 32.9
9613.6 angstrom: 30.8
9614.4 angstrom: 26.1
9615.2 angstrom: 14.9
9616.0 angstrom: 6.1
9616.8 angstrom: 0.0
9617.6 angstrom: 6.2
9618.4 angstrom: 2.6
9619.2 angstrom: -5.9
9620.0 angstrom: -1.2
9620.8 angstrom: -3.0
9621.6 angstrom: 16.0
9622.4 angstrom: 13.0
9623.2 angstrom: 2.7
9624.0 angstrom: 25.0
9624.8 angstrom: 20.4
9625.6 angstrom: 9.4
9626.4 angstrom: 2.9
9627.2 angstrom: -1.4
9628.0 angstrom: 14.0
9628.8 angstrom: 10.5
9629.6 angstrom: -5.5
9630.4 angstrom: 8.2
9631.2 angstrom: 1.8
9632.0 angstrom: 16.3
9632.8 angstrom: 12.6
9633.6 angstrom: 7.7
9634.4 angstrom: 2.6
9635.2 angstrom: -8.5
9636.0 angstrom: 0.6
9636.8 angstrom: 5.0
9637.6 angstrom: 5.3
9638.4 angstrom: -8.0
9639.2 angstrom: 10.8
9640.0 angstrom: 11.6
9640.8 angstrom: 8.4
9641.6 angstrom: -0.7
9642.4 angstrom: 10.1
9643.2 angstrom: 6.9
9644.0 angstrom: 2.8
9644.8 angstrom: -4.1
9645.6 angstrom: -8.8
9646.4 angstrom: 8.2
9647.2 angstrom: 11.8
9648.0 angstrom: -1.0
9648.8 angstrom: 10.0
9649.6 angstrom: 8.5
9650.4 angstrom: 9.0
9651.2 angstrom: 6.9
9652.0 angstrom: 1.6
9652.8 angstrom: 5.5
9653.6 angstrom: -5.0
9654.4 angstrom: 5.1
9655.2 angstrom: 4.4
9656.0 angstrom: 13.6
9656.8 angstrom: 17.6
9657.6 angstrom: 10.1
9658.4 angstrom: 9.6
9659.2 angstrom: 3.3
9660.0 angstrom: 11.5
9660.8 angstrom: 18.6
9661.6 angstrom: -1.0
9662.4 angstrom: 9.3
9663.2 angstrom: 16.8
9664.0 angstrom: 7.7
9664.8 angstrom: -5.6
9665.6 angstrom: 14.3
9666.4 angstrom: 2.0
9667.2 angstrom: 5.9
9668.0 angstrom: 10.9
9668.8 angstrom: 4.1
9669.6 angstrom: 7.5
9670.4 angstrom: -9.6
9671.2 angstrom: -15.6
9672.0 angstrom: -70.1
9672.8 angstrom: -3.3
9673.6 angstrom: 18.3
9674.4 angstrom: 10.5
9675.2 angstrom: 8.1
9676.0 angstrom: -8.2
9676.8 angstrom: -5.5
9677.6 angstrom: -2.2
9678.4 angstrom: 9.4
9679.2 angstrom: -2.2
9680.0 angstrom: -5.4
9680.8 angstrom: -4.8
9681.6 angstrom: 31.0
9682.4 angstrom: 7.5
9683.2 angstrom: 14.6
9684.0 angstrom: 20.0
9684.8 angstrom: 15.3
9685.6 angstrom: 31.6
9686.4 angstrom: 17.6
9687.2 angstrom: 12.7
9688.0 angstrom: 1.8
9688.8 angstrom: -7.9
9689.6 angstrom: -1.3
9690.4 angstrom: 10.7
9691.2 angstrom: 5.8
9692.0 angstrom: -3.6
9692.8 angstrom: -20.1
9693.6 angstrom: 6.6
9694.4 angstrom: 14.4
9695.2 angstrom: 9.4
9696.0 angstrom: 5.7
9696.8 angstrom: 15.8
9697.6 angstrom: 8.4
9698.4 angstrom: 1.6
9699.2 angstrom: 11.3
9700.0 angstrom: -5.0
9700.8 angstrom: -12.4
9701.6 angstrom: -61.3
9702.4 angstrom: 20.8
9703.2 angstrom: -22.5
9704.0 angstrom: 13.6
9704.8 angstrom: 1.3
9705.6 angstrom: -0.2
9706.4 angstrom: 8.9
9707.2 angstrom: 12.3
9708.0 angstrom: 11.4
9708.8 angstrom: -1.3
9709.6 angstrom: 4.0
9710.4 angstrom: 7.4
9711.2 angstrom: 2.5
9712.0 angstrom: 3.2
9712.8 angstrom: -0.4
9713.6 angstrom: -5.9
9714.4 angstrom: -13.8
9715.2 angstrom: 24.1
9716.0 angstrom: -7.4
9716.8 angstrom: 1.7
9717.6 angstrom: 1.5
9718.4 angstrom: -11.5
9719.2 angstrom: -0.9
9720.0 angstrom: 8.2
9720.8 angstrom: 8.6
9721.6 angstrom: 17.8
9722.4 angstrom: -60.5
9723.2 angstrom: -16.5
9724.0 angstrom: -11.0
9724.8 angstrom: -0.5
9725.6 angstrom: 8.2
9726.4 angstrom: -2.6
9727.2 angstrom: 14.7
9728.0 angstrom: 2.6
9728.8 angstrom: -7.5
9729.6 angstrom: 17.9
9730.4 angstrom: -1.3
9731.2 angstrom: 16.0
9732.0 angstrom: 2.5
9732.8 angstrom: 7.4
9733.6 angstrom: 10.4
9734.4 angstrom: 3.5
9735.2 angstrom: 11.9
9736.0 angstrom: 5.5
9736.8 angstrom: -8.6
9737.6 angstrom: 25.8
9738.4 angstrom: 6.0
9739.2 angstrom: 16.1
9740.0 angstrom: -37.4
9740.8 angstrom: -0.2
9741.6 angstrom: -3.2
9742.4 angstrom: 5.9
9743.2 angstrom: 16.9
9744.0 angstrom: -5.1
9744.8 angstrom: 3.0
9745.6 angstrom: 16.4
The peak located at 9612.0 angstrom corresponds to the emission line [O III]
